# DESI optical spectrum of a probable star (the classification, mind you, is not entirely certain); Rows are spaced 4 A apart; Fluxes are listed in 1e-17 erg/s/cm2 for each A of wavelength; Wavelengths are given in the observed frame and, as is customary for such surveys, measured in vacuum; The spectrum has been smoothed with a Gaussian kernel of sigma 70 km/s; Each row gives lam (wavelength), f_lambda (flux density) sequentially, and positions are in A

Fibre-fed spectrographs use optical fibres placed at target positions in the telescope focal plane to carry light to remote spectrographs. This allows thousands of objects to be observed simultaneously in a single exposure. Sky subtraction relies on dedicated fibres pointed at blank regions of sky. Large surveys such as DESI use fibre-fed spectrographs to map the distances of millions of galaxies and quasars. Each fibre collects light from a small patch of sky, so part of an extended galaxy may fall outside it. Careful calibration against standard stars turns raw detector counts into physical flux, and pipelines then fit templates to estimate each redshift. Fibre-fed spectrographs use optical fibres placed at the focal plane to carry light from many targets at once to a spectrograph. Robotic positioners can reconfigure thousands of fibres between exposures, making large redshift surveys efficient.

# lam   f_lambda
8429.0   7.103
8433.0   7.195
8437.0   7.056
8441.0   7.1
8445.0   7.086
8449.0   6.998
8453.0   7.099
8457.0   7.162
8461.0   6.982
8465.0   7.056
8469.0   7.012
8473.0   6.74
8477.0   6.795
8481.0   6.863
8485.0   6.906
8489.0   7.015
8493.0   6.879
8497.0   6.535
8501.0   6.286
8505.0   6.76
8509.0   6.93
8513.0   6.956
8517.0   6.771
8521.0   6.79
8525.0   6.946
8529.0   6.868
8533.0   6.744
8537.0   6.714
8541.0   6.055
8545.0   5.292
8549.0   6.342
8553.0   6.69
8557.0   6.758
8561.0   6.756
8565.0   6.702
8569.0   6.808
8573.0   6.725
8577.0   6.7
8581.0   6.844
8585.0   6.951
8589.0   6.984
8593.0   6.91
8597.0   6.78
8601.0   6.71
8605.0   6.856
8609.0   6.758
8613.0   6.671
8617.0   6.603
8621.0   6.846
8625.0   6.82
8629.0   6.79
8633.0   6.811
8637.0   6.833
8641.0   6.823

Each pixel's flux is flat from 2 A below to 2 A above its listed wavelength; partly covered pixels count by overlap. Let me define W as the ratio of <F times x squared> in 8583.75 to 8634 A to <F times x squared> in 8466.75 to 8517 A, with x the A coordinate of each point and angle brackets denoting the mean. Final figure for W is 1.0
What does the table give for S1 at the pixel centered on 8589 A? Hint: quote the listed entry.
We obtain 6.984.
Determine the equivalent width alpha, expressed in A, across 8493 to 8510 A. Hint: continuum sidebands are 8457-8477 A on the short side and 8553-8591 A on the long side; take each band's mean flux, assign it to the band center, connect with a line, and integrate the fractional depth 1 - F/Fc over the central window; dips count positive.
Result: 0.6 A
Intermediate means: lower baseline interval 6.95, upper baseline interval 6.8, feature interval 6.64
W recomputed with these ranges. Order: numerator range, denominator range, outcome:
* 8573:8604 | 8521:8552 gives 1.07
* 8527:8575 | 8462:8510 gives 0.97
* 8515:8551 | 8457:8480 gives 0.95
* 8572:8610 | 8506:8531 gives 1.01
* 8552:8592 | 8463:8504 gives 1.02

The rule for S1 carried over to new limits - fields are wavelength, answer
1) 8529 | 6.868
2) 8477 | 6.795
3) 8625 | 6.82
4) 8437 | 7.056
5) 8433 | 7.195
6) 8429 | 7.103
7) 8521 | 6.79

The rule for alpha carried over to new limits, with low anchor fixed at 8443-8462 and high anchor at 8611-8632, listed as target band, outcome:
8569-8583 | 0.1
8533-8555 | 2.0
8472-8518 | 1.3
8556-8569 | 0.2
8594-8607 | 0.0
